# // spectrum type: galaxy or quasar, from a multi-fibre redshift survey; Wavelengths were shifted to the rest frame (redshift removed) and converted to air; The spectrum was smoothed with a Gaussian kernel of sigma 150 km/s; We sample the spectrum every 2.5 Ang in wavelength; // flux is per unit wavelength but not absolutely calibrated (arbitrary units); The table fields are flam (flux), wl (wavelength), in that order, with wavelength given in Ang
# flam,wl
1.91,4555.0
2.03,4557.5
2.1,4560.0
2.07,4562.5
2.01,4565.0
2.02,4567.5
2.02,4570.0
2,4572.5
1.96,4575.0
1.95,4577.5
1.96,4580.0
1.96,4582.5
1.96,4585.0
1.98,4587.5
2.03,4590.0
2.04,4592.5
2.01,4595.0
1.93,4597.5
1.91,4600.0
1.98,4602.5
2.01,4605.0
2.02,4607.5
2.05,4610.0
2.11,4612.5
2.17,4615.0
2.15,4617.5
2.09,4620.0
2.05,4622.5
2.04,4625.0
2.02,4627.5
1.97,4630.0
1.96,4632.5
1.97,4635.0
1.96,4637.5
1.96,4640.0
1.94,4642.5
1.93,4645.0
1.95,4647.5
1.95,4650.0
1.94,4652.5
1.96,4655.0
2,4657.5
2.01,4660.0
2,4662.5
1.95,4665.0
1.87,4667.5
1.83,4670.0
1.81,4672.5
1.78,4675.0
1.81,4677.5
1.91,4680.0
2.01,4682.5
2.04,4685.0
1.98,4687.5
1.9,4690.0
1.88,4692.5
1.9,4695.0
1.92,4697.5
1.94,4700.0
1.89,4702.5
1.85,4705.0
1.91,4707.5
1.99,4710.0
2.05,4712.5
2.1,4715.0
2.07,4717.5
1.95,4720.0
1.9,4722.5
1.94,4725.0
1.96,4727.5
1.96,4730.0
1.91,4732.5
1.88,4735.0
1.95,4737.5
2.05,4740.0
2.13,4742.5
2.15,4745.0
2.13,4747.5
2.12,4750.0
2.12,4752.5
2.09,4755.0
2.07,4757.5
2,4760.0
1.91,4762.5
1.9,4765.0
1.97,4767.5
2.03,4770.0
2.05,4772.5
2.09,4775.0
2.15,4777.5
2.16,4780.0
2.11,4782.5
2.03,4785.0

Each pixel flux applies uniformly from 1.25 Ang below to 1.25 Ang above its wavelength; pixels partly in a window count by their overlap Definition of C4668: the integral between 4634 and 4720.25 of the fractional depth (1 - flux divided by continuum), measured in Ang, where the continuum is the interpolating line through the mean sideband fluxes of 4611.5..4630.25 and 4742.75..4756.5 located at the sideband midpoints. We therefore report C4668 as 6.5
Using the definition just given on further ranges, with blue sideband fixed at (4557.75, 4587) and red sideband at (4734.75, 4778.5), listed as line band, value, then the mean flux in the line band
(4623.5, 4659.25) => 0.9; 1.97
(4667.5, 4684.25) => 1.3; 1.86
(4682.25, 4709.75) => 1.4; 1.93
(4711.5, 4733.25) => 0.6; 1.98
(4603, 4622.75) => -0.7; 2.08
